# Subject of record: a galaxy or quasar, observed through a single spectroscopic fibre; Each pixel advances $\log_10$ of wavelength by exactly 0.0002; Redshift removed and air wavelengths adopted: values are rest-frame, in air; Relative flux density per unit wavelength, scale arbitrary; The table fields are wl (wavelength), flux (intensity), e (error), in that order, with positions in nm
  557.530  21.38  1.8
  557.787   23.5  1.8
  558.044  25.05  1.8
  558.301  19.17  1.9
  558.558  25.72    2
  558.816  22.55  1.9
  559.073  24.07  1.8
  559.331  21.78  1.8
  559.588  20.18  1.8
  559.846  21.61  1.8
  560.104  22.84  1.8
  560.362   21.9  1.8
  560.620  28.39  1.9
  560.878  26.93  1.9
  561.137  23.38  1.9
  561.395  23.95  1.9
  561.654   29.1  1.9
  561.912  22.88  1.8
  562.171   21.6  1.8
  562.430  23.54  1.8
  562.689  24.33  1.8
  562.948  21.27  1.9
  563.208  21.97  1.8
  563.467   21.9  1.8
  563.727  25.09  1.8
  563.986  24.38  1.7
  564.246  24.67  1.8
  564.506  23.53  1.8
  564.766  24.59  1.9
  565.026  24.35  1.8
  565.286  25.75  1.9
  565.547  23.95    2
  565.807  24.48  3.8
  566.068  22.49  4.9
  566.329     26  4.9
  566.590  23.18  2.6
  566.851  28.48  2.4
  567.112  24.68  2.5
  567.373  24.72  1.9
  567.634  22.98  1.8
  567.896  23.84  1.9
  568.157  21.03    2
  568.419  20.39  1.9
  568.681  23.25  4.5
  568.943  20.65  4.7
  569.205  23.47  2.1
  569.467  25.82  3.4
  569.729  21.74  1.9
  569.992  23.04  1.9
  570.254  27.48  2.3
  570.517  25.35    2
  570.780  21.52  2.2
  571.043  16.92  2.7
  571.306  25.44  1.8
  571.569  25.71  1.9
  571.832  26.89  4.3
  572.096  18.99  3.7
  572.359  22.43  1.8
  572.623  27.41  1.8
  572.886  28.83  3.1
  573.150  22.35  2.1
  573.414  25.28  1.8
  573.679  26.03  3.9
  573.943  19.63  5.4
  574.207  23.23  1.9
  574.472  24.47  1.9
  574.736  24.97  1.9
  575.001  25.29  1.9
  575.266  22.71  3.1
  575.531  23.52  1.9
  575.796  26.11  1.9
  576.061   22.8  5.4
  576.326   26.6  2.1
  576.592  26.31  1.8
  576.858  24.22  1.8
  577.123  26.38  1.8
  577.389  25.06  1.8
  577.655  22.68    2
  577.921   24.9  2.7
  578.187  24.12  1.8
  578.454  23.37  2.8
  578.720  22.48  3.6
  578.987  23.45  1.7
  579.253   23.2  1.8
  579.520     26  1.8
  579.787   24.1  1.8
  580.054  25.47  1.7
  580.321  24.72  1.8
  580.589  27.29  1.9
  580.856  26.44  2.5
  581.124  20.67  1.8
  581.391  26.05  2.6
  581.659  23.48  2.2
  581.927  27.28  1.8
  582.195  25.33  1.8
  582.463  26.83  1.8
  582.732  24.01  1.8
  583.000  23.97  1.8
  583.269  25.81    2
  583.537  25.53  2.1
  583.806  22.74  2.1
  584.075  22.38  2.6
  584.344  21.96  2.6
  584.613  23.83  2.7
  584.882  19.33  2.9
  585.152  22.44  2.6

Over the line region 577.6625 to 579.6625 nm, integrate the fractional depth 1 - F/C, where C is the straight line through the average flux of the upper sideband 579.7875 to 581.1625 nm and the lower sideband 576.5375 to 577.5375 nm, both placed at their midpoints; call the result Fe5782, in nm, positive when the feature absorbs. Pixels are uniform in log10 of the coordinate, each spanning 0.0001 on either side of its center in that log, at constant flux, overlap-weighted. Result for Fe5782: 0.11 nm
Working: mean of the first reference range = 25.4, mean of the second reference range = 25.1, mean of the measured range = 23.9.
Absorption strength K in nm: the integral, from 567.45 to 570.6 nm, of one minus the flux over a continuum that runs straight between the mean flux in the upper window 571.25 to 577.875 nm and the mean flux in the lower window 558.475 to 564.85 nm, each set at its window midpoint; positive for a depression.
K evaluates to 0.119 nm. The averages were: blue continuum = 23.7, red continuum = 24.5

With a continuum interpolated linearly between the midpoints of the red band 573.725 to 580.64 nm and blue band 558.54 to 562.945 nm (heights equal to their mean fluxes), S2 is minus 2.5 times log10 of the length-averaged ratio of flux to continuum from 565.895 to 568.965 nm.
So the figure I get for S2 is 0.02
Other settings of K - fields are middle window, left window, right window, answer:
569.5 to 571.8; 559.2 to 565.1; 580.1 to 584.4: 0.043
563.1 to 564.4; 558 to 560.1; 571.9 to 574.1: -0.039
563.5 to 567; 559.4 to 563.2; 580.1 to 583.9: -0.105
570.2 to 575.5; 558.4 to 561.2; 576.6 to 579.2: -0.001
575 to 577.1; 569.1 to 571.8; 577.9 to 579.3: -0.103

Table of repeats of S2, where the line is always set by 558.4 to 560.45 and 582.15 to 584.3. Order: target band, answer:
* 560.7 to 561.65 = -0.13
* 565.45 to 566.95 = -0.07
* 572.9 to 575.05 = -0.02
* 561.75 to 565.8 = -0.04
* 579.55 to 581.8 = -0.03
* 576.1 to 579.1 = -0.02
